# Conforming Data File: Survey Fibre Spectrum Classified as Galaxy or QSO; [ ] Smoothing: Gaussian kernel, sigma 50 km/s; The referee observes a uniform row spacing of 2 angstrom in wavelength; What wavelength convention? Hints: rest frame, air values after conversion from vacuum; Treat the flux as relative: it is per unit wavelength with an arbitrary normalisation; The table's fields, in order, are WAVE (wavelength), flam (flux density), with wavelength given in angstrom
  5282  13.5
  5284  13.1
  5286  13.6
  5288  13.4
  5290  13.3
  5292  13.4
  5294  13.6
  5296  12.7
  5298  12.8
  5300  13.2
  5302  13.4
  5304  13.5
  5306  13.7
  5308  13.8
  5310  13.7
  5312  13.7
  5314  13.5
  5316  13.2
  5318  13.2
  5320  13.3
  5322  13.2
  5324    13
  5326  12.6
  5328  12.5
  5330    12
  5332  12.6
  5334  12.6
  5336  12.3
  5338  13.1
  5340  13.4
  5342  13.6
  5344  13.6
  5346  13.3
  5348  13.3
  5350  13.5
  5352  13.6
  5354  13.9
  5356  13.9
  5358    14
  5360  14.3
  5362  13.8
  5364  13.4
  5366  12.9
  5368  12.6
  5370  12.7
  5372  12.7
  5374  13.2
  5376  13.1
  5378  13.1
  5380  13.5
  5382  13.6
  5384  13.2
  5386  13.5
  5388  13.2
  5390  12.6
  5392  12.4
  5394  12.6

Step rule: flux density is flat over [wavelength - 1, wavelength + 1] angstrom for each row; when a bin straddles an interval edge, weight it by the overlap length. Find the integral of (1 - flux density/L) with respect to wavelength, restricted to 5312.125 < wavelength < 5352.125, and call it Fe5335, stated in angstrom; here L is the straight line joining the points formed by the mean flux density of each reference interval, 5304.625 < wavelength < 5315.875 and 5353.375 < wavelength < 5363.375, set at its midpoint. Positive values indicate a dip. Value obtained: 2.1 angstrom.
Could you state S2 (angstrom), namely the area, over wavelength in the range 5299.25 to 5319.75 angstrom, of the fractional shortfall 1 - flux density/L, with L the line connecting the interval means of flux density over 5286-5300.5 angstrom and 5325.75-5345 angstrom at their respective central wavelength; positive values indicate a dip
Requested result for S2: -0.6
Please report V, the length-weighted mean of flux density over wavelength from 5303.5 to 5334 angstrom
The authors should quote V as 13.1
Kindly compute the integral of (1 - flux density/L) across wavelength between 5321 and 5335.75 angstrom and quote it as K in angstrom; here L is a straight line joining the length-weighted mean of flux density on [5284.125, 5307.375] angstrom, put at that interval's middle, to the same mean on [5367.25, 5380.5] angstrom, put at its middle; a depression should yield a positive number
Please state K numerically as 0.6 angstrom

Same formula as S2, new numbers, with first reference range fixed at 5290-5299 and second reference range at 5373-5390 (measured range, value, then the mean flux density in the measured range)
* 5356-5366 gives -0.4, 13.8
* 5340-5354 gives -0.3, 13.5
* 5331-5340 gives 0.3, 12.7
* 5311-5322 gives -0.2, 13.4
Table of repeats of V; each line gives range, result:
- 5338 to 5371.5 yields 13.5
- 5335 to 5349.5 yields 13.2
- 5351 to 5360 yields 13.9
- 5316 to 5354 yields 13.1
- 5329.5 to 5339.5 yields 12.6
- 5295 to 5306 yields 13.2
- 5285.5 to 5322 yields 13.4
